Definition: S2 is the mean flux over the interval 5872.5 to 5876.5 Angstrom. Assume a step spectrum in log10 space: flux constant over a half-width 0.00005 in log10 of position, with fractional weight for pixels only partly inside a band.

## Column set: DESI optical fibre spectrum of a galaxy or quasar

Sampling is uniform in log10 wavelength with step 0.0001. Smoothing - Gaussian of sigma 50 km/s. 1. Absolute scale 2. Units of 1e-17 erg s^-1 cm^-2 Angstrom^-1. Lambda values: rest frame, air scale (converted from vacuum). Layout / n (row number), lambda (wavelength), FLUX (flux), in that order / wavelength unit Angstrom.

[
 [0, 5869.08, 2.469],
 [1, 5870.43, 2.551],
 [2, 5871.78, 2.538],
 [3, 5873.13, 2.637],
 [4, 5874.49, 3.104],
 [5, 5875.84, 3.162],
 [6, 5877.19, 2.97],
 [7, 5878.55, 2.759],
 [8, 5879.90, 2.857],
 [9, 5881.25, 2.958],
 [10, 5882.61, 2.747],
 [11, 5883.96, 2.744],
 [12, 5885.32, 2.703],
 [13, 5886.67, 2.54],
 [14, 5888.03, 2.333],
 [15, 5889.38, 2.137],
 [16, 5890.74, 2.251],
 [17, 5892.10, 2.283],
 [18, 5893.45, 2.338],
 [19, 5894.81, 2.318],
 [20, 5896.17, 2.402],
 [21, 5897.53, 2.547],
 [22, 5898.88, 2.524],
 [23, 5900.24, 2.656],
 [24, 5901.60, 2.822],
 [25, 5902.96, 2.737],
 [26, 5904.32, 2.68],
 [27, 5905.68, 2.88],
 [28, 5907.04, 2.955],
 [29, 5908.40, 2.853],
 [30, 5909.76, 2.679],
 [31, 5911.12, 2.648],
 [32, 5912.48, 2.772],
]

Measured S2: 2.97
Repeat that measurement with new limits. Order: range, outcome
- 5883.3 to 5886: 2.72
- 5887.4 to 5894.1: 2.27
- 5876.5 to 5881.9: 2.89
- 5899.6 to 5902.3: 2.74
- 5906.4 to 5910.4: 2.83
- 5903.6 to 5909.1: 2.84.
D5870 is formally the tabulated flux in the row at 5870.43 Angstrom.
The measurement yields 2.551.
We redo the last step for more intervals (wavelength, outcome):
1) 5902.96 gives 2.737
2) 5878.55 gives 2.759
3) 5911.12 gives 2.648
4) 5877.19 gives 2.97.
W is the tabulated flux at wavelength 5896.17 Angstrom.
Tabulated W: 2.402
